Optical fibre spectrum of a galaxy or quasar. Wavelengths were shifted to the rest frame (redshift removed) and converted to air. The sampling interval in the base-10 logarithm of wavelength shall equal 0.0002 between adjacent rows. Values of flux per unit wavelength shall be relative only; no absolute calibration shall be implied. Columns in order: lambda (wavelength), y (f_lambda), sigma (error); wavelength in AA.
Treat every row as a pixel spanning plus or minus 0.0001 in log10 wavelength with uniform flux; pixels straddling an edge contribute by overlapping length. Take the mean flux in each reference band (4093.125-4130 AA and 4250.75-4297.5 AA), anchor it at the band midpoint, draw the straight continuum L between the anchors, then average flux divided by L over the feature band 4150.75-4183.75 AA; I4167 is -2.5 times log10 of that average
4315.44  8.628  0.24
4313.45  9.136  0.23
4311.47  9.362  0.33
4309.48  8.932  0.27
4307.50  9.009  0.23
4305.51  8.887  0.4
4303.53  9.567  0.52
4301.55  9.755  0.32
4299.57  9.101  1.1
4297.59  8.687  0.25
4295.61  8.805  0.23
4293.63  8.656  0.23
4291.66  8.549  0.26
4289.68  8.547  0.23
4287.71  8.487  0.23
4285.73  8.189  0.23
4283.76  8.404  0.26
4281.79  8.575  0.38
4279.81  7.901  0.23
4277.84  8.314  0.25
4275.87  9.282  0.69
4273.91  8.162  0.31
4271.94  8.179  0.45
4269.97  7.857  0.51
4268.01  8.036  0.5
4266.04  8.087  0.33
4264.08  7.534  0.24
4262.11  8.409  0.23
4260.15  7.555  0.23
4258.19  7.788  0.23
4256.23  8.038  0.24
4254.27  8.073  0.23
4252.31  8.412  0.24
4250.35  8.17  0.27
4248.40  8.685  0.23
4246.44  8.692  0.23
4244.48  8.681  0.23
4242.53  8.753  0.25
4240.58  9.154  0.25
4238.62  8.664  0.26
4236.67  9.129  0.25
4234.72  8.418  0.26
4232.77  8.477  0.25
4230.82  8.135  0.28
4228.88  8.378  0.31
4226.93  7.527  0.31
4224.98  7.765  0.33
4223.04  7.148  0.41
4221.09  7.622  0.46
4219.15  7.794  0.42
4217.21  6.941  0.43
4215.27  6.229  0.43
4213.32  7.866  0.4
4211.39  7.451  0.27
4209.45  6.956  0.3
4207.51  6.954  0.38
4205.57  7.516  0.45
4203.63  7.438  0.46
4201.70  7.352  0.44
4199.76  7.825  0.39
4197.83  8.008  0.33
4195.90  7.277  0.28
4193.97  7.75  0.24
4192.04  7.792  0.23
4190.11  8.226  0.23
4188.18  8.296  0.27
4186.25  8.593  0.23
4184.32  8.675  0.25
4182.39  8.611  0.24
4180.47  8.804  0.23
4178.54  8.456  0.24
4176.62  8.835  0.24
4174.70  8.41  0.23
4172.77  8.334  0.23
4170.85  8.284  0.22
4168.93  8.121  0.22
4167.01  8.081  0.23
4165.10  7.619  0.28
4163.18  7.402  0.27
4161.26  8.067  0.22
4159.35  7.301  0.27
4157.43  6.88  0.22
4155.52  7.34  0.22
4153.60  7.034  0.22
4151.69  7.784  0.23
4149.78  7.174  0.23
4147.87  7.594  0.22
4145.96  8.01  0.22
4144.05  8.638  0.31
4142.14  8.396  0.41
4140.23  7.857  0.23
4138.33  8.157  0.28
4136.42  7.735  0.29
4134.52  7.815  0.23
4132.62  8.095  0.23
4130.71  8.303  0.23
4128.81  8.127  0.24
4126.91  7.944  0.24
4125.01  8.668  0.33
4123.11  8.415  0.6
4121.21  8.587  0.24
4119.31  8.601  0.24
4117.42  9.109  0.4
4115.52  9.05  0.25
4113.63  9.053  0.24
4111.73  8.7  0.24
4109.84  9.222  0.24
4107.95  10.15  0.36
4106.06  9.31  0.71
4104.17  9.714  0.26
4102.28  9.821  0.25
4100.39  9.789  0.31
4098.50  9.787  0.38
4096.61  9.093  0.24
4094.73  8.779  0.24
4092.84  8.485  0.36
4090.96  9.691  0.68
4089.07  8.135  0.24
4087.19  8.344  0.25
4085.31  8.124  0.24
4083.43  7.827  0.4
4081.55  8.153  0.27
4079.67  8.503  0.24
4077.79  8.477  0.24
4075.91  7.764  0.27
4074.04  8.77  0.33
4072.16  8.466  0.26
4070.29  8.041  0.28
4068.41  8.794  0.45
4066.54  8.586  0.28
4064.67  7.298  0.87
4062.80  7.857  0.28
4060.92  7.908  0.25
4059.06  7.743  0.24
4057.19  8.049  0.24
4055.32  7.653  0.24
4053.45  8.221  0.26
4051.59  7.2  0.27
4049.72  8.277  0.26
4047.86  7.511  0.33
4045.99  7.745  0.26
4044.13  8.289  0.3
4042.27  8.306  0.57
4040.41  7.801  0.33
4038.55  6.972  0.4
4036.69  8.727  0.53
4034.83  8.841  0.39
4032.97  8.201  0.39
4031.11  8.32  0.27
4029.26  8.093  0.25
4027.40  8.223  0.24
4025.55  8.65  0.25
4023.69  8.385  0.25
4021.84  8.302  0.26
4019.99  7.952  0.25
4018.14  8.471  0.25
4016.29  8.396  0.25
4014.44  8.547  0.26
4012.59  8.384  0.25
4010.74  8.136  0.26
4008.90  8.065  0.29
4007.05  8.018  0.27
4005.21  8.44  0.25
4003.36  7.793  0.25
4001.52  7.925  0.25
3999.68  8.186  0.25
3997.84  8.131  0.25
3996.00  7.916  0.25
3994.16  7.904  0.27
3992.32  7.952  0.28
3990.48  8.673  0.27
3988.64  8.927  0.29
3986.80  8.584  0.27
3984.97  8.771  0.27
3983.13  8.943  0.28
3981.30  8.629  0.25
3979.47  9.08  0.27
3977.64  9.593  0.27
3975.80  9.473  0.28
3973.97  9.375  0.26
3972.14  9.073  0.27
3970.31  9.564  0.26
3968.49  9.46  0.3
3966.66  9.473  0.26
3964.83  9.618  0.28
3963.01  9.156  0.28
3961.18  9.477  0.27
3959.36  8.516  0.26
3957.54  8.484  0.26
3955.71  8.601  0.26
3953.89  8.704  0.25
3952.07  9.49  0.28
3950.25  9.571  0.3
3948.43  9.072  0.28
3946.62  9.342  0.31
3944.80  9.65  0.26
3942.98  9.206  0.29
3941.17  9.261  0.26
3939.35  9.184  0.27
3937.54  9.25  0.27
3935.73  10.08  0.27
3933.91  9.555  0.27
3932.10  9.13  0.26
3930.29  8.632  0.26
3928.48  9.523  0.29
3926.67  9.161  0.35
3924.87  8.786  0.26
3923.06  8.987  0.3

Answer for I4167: 0.10 mag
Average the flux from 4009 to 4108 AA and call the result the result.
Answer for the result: 8.38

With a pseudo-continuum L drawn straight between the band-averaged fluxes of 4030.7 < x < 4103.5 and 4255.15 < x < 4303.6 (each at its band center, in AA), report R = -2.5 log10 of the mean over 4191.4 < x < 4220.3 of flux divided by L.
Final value 0.13 mag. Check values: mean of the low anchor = 8.32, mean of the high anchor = 8.4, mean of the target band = 7.41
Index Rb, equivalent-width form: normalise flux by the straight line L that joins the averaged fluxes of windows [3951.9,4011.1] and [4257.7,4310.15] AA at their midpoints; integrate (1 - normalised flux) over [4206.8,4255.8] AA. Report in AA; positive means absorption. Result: 3.0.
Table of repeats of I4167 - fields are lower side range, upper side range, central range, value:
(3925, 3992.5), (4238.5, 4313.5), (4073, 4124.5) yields 0.00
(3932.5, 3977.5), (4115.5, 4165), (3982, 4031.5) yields 0.08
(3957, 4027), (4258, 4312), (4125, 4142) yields 0.07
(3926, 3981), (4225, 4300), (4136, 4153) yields 0.10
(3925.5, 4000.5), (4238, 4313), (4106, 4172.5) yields 0.07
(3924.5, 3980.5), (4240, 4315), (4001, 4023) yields 0.11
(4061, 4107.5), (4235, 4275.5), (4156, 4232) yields 0.08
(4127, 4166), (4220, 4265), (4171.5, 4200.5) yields -0.04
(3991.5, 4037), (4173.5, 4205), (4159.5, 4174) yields 0.03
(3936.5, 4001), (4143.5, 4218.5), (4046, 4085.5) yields 0.05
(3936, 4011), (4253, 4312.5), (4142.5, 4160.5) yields 0.15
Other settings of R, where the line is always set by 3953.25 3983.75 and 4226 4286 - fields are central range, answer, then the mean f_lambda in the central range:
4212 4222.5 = 0.16 mag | 7.29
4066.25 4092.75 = 0.05 mag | 8.4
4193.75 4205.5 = 0.12 mag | 7.6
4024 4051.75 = 0.11 mag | 8.11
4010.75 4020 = 0.08 mag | 8.36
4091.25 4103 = -0.06 mag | 9.3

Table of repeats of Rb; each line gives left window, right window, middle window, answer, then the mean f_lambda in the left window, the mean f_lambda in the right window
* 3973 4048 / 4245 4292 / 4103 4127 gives -2.0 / 8.36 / 8.25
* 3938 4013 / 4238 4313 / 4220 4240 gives 1.0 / 8.83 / 8.53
